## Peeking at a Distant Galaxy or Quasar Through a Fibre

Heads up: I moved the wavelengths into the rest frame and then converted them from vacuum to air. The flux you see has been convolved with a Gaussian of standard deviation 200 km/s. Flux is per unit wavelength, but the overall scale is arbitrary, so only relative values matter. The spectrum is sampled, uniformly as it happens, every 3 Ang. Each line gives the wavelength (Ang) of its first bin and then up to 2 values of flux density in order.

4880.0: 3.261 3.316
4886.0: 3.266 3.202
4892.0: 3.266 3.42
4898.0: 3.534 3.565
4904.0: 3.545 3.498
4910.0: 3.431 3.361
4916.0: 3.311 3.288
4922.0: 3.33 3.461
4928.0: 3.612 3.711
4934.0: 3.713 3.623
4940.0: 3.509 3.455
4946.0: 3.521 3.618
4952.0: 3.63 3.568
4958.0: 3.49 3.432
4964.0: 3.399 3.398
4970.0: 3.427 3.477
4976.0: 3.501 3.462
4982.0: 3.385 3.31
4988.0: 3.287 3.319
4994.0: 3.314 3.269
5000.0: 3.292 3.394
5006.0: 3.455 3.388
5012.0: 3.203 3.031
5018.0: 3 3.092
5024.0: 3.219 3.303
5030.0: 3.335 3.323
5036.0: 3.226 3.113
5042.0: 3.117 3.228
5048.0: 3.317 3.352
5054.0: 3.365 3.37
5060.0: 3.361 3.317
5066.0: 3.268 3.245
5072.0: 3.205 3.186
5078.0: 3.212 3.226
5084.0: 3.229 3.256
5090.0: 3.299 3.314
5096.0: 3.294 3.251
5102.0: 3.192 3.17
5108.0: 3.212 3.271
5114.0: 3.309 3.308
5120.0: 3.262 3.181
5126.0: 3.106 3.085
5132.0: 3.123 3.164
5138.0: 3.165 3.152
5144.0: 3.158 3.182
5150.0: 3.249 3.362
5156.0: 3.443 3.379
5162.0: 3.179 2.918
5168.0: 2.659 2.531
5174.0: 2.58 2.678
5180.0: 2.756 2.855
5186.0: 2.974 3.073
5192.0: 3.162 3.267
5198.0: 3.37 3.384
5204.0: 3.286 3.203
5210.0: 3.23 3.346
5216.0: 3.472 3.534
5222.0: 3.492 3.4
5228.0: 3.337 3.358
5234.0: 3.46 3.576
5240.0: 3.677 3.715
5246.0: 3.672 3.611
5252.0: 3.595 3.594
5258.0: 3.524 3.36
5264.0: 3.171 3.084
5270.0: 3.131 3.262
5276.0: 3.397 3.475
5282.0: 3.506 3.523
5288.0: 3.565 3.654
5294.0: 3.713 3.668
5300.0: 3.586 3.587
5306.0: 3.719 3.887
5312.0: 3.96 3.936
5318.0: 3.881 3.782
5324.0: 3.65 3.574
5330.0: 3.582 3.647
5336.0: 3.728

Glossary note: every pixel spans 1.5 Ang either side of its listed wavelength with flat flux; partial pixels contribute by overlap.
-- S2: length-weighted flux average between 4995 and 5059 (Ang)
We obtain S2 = 3.26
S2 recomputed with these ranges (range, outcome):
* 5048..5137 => 3.25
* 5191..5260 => 3.45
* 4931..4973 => 3.53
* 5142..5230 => 3.15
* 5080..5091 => 3.25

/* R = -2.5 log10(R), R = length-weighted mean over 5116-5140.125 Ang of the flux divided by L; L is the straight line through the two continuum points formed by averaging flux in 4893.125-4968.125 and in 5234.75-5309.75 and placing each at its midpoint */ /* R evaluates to 0.11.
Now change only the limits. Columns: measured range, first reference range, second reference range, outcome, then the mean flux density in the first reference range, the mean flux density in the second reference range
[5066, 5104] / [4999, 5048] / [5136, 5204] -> -0.03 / 3.23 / 3.07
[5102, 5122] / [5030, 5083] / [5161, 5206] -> -0.04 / 3.26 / 2.98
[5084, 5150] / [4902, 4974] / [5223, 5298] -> 0.09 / 3.49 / 3.48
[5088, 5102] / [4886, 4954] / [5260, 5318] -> 0.07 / 3.48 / 3.55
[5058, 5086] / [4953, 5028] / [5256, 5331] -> 0.05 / 3.34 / 3.57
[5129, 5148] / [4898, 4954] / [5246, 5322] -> 0.13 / 3.51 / 3.57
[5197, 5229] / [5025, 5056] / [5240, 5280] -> 0.01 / 3.27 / 3.44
